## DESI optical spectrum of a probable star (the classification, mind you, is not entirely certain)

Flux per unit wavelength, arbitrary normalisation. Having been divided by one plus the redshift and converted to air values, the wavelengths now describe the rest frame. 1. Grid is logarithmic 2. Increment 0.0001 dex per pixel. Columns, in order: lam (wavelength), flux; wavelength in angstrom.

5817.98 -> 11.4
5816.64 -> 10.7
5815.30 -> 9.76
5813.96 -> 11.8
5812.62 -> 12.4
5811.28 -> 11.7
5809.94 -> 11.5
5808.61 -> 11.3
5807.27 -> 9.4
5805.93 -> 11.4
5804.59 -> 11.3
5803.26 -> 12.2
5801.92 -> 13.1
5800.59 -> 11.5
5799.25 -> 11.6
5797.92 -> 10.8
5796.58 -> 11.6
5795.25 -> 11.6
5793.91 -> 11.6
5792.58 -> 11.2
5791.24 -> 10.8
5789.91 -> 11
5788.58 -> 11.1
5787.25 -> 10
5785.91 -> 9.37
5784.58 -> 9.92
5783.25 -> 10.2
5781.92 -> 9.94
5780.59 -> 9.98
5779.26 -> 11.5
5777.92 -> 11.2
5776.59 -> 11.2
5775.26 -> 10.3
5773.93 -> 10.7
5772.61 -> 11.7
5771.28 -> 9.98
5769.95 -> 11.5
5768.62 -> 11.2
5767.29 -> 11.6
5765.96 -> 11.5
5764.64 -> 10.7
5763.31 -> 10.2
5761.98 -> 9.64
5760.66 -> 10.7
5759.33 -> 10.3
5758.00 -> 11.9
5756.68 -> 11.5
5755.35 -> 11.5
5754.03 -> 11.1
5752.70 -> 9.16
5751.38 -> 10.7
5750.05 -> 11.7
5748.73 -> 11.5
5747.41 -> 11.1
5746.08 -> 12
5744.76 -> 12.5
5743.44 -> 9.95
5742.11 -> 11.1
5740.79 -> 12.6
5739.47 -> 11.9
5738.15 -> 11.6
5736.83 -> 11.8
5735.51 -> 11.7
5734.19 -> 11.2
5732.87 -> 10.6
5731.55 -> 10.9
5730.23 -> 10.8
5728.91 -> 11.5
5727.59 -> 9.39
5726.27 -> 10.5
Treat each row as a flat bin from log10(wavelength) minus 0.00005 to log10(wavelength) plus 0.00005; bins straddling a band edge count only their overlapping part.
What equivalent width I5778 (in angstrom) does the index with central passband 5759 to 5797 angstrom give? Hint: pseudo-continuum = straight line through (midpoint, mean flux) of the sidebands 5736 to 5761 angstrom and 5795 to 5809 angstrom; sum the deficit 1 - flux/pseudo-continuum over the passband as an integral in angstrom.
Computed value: 2.04 angstrom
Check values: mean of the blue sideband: 11.3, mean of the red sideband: 11.4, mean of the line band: 10.8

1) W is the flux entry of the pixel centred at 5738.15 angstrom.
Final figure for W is 11.6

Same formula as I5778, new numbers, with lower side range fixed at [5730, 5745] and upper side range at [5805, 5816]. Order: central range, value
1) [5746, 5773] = 0.8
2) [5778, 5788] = 0.9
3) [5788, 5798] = 0.0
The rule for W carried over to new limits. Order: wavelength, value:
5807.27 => 9.4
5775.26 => 10.3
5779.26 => 11.5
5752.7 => 9.16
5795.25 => 11.6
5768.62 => 11.2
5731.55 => 10.9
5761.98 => 9.64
